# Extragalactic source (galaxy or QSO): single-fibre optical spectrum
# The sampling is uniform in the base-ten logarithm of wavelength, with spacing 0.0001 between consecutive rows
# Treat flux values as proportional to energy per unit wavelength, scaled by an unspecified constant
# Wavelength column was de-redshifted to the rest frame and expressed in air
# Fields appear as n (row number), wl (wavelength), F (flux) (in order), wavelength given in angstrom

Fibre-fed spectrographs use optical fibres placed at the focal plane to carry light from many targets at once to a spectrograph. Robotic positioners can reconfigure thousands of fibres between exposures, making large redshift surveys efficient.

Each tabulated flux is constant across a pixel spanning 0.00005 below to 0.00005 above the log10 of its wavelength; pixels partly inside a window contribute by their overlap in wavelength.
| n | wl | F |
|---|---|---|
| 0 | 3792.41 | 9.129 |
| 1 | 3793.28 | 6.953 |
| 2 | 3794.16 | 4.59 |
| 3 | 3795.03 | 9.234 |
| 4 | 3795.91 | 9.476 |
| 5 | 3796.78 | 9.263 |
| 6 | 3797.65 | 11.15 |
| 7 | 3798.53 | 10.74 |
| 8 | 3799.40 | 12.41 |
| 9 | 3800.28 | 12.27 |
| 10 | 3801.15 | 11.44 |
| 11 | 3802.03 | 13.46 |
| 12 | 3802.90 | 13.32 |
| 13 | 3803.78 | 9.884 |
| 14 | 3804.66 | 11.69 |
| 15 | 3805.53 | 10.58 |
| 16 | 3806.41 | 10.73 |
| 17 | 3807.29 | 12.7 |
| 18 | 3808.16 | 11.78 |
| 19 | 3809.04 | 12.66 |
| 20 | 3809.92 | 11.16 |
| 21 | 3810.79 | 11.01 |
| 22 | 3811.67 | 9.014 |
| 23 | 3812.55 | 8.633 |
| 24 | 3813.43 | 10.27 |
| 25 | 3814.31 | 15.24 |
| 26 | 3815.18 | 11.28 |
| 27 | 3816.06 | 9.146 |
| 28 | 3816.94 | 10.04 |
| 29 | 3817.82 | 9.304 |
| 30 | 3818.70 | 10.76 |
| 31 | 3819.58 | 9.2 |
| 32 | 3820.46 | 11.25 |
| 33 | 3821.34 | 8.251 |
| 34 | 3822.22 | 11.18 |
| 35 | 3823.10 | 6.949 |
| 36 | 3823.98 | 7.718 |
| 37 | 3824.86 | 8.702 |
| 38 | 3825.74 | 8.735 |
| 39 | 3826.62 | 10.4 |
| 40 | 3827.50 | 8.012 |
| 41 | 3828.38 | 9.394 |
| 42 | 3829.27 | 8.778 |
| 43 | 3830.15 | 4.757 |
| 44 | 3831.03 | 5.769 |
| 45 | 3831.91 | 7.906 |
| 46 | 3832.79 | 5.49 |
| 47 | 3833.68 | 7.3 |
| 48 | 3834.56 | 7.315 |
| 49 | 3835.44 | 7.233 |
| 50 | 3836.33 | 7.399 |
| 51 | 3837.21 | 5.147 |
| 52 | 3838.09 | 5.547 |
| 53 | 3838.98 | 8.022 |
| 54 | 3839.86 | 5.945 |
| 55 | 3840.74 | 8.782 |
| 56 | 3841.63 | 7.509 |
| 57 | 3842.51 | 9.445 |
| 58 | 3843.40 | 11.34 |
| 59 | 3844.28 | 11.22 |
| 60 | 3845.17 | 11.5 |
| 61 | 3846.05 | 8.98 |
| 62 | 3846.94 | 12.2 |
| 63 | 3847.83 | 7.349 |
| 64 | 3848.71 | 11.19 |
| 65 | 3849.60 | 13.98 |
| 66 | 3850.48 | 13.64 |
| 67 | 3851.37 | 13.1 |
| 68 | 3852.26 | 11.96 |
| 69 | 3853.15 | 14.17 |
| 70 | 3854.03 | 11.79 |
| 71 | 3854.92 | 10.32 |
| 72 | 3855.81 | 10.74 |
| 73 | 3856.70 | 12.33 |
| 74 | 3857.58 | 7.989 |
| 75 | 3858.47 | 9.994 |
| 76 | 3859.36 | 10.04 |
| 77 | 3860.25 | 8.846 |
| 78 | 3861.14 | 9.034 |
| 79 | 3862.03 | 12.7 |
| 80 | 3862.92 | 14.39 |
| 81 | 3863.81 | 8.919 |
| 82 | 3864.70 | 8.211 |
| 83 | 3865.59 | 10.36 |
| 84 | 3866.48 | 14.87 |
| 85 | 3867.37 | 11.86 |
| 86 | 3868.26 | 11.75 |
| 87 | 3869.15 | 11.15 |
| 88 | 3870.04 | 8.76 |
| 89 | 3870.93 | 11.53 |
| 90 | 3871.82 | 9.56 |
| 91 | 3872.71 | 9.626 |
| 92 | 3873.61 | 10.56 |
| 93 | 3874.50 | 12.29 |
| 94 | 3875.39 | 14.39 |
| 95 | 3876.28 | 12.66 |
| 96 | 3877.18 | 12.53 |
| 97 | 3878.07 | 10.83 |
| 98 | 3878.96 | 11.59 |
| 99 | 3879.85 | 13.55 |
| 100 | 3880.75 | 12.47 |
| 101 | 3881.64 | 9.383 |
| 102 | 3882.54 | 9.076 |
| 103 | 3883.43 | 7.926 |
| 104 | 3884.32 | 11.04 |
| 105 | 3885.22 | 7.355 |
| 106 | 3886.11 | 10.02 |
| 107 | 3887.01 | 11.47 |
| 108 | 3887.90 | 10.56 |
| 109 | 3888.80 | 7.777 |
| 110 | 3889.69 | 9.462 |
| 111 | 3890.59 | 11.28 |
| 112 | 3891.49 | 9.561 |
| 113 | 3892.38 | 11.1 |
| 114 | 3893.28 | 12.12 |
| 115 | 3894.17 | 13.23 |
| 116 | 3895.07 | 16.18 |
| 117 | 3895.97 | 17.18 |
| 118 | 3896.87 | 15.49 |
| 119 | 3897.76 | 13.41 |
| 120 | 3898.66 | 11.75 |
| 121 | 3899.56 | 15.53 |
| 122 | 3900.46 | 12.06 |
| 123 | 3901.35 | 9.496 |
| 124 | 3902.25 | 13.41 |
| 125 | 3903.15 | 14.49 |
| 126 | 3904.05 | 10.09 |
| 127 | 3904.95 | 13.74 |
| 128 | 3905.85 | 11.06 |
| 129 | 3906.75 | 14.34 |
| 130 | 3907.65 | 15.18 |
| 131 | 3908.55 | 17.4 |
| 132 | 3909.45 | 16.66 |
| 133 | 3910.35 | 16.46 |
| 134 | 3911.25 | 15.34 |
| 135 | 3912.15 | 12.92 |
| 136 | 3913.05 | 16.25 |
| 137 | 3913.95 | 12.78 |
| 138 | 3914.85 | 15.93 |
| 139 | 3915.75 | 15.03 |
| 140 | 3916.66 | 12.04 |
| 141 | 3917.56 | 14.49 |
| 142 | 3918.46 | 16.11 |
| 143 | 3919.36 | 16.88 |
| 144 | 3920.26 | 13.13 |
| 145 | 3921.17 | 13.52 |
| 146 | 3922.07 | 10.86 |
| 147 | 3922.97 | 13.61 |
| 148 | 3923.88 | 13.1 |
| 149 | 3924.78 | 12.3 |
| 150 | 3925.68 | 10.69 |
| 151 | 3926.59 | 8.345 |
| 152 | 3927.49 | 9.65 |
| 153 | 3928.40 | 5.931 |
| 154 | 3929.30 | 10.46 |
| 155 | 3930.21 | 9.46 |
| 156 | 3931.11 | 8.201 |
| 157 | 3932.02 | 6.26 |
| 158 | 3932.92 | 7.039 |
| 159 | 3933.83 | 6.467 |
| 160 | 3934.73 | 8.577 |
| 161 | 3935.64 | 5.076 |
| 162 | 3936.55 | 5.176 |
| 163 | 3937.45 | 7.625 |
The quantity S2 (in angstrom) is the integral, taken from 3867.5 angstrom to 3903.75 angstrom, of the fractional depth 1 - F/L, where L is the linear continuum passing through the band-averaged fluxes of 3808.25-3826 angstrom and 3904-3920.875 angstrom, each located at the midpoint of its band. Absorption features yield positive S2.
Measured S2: 4.8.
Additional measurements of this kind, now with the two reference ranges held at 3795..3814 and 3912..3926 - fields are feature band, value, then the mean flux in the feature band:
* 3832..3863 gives 6.09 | 9.75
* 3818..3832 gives 3.55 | 8.64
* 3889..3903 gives 0.58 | 12.7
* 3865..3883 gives 1.86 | 11.4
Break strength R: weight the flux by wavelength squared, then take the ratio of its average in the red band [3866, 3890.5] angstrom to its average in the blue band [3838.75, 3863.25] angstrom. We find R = 1.04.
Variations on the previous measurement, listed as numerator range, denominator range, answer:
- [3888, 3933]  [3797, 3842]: 1.40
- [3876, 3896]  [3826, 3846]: 1.43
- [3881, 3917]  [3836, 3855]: 1.29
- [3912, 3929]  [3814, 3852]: 1.47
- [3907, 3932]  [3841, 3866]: 1.24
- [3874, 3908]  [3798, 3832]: 1.22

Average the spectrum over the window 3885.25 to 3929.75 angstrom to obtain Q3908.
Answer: 12.8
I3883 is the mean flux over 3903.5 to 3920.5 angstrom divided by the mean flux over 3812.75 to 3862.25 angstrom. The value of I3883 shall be 1.53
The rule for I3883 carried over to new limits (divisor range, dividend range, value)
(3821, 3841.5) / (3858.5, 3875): 1.42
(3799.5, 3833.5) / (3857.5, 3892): 1.07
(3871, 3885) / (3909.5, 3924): 1.29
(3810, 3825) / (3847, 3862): 1.12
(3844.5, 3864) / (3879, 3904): 1.05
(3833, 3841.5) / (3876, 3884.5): 1.60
